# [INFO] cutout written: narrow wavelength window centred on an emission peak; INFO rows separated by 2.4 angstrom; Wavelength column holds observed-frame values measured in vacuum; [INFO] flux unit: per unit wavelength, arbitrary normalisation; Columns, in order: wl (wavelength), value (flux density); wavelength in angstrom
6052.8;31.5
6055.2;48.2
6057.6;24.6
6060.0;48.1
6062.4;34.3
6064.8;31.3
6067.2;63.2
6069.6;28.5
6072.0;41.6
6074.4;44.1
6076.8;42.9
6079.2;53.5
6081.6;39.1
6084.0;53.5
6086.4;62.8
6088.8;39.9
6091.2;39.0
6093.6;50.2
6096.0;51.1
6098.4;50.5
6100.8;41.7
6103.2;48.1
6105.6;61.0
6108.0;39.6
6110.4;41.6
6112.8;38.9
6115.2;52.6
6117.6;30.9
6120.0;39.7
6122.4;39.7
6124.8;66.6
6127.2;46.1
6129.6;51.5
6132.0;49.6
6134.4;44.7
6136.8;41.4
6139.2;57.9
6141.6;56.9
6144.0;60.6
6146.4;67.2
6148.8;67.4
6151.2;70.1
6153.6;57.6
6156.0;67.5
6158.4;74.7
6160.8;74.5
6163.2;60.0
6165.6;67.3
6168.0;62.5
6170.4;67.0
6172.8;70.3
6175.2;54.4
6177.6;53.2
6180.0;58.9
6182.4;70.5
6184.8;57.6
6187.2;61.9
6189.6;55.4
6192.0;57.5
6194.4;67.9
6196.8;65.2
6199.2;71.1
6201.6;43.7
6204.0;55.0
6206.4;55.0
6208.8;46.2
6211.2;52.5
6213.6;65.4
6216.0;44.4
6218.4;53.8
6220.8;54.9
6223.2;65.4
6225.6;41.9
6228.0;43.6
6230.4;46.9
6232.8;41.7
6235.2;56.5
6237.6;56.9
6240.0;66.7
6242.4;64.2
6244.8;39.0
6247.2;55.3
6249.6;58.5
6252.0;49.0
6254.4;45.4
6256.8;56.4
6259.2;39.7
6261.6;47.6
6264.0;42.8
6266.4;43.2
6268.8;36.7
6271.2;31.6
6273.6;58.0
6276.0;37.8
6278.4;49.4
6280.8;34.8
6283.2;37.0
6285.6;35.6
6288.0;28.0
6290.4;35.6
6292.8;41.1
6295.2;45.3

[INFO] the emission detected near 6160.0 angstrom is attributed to Mg II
